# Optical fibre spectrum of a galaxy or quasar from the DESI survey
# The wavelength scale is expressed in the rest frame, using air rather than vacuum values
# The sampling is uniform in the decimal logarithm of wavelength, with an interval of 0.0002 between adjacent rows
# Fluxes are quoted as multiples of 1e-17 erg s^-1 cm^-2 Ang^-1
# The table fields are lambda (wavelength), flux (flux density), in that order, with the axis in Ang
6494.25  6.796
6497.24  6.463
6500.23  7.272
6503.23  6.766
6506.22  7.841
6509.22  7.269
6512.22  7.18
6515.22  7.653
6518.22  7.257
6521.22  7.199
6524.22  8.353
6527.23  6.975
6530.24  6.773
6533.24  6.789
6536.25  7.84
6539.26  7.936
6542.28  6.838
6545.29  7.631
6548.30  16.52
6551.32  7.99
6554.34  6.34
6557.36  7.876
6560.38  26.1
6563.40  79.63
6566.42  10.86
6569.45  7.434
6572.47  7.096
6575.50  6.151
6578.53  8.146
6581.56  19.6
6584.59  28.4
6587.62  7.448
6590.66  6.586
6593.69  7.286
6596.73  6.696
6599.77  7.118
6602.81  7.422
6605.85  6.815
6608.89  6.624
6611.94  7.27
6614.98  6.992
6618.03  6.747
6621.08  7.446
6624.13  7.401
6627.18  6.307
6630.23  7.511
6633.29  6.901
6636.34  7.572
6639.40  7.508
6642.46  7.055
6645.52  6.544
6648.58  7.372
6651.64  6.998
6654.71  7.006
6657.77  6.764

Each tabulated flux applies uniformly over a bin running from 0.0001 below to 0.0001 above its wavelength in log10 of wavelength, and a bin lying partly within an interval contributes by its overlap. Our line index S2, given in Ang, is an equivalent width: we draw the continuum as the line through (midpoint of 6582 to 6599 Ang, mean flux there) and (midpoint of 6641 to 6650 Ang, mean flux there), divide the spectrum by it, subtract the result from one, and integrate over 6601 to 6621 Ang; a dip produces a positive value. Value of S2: 5.78 Ang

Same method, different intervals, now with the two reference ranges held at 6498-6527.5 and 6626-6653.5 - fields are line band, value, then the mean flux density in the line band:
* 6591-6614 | 0.5 Ang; 7.01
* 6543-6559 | -4.4 Ang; 9.29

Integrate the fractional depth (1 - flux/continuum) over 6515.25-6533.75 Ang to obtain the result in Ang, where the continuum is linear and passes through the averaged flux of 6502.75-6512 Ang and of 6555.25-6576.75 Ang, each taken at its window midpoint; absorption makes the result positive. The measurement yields 6.3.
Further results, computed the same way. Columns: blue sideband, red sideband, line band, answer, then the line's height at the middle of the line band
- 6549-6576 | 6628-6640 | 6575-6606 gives 8.1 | 13.9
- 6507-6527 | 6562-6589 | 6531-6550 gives 5.4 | 12.2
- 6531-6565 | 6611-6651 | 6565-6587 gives 0.9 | 13.2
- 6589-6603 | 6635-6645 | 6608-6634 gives 0.4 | 7.16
